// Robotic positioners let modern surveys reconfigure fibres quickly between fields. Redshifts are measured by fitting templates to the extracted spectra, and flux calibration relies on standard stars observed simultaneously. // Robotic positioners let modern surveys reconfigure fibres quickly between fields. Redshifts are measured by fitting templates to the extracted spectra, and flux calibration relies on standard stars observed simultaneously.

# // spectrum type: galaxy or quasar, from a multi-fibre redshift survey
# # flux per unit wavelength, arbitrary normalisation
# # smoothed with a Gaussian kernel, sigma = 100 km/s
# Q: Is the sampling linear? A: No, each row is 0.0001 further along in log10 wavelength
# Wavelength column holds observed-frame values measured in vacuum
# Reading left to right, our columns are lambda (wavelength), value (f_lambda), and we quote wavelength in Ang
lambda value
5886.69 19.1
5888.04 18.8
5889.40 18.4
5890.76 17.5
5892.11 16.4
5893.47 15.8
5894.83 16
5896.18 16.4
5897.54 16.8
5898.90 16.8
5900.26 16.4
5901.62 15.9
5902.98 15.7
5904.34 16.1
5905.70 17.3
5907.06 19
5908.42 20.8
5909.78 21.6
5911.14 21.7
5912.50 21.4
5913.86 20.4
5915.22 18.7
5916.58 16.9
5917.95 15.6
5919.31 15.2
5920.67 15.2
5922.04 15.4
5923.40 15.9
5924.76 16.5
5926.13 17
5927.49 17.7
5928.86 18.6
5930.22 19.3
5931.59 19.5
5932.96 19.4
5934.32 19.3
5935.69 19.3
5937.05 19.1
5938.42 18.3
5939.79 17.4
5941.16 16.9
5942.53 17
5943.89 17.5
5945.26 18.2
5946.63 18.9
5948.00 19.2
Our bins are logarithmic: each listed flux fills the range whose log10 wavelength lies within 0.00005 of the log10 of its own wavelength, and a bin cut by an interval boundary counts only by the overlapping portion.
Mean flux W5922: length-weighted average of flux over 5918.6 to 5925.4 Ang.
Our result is 15.7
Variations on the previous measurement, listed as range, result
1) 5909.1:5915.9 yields 20.8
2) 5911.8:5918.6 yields 18.6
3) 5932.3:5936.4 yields 19.4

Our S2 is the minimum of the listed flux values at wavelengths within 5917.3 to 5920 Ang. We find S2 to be 15.2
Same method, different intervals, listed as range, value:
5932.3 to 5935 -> 19.3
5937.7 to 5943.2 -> 16.9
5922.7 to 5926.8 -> 15.9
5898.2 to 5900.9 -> 16.4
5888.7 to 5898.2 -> 15.8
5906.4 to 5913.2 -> 19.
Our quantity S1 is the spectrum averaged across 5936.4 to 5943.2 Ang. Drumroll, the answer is 17.7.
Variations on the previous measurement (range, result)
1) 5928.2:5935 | 19.2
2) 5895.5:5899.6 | 16.7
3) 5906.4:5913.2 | 20.9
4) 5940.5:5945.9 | 17.4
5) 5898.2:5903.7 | 16.2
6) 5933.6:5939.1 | 19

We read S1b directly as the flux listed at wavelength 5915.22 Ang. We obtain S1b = 18.7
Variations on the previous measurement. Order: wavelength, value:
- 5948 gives 19.2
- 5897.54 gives 16.8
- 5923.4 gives 15.9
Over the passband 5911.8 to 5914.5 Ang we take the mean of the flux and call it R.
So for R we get 20.9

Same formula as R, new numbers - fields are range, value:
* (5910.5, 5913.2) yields 21.6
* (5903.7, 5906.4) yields 16.7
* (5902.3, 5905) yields 15.9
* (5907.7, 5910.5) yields 21.2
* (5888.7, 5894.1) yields 17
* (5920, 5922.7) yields 15.3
